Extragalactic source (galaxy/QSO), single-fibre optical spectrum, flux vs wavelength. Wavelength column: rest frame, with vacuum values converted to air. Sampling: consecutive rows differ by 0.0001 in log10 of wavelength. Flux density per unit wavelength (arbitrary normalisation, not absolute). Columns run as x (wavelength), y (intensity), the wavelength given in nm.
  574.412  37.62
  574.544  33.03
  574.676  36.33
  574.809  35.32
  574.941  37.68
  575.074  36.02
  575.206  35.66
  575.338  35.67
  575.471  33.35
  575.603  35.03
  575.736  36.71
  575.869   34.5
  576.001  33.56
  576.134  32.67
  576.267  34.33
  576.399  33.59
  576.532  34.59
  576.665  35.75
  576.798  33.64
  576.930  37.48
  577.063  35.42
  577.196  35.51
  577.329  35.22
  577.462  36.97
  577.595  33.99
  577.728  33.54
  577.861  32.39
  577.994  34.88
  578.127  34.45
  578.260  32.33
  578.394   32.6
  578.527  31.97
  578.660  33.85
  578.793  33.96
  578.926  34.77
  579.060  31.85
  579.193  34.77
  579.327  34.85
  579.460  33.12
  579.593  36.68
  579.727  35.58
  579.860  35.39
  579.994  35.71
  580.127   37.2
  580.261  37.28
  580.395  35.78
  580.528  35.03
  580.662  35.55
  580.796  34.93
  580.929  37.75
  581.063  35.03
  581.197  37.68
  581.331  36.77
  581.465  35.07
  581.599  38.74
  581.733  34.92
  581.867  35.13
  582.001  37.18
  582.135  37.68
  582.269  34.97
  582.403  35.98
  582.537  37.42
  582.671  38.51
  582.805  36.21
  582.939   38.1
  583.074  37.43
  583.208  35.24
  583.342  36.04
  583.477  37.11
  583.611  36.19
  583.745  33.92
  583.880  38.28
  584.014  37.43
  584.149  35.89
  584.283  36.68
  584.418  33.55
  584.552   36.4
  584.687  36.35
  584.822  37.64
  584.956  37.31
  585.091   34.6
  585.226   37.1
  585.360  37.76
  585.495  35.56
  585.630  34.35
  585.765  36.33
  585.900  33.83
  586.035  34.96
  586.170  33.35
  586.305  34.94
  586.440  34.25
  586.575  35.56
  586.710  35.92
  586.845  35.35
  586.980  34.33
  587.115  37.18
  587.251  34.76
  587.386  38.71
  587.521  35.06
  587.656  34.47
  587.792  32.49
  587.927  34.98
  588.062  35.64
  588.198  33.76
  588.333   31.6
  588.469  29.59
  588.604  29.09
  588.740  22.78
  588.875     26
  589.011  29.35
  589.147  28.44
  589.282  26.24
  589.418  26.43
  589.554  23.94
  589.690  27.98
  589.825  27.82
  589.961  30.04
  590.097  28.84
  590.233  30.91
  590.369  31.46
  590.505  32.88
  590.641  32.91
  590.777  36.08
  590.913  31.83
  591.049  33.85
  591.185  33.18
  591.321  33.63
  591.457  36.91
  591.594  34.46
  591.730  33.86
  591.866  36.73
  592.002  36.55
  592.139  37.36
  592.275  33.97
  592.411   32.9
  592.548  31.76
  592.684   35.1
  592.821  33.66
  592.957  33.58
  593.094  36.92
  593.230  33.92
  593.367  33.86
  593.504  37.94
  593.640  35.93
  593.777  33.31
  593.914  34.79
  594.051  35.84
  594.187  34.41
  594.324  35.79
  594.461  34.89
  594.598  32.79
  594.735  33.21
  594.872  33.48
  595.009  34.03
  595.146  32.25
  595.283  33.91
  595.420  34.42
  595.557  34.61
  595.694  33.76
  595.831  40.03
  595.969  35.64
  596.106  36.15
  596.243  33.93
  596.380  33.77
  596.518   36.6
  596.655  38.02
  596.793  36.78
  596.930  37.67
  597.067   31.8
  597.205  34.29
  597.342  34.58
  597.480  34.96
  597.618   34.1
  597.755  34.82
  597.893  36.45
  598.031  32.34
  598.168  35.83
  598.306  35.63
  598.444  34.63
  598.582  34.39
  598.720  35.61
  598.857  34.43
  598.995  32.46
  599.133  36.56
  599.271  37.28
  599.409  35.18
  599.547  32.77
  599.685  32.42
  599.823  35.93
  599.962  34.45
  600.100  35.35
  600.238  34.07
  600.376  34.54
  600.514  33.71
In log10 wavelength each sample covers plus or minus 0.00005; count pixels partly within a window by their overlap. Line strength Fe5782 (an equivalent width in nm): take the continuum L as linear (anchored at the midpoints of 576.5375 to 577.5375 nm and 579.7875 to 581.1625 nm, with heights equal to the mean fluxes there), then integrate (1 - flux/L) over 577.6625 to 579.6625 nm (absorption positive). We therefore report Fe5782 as 0.12 nm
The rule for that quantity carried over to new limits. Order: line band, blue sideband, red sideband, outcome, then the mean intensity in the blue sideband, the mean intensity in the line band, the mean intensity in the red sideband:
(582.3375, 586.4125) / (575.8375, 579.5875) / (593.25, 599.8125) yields -0.200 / 34.2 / 36.1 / 34.9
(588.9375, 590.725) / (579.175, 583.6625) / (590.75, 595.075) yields 0.303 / 36.2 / 29.1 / 34.6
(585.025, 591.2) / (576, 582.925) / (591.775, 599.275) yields 0.447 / 35.2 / 32.5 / 34.9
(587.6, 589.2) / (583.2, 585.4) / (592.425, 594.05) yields 0.219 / 36.3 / 30.7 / 34.6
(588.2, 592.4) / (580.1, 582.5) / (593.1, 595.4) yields 0.452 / 36.2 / 31.2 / 34.5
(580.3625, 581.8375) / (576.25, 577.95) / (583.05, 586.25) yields -0.028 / 34.8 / 36.1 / 35.9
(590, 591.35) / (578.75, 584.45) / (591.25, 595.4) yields 0.094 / 36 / 32.5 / 34.6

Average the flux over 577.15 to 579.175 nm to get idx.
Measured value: 33.9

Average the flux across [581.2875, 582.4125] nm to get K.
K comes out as 36.3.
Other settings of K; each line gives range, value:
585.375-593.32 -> 32.9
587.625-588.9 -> 31.1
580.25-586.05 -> 36.3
